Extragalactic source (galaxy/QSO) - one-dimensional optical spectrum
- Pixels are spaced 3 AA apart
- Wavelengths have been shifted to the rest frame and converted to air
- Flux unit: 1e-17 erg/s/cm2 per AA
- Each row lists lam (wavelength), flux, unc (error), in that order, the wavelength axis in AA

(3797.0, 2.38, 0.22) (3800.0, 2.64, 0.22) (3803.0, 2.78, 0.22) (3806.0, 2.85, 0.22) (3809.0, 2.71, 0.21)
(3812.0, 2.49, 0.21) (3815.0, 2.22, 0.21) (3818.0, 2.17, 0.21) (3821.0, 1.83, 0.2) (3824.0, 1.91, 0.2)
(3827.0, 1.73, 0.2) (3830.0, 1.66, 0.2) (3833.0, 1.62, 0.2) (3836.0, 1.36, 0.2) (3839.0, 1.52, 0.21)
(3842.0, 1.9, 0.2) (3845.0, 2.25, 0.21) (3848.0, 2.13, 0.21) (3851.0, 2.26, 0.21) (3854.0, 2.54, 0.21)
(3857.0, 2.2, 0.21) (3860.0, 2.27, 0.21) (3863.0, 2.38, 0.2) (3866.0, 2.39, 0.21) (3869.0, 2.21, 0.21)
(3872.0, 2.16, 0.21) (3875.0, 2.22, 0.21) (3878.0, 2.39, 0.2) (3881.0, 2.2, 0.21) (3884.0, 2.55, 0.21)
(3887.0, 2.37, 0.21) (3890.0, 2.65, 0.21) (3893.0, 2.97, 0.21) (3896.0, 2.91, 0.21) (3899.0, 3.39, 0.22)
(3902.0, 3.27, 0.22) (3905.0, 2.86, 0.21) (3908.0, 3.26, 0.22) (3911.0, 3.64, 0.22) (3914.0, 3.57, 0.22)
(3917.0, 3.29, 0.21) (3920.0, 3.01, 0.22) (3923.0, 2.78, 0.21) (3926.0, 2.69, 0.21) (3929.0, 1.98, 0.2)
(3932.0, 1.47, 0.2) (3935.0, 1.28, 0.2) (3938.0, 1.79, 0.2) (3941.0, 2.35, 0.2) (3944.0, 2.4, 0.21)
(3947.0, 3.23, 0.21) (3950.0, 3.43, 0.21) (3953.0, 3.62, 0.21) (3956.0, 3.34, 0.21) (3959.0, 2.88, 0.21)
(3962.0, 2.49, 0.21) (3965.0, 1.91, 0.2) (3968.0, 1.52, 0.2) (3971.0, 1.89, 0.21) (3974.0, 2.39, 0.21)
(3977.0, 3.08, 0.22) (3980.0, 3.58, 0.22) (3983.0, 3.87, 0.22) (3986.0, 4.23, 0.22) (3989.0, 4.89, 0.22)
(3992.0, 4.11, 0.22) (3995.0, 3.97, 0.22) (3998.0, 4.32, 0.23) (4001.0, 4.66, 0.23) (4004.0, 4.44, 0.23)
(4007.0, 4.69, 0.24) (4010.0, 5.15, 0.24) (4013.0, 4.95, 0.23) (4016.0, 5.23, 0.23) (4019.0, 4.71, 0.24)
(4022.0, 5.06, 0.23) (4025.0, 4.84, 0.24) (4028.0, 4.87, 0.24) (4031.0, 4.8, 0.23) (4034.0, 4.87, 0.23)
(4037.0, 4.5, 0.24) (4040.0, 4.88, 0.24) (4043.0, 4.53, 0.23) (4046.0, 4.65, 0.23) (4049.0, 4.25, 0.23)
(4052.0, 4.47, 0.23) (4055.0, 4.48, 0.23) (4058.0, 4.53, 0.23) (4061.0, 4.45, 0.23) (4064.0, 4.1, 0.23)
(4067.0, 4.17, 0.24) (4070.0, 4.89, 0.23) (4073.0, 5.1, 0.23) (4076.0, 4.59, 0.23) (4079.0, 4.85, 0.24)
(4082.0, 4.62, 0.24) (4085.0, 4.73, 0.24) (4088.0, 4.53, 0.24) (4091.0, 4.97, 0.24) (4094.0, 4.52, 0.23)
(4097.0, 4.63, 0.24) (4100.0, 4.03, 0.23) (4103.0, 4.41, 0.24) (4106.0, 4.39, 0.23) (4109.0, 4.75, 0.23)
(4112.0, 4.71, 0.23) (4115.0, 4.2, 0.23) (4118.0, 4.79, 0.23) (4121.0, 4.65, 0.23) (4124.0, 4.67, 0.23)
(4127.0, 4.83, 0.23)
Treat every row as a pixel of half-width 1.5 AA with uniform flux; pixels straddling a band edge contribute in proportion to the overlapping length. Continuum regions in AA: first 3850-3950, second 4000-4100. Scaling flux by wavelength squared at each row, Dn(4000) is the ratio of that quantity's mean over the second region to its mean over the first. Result 1.95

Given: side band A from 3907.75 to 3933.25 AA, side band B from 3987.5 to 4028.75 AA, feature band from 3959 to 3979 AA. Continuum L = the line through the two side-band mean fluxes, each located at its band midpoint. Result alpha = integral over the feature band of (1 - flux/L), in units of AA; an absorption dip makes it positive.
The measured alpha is 8.2 AA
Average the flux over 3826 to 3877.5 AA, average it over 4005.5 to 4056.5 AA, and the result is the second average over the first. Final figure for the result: 2.31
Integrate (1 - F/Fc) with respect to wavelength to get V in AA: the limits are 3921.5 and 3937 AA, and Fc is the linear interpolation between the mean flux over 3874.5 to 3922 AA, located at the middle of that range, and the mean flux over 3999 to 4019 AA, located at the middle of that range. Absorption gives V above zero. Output 6.3 AA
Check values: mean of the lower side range 2.92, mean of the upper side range 4.83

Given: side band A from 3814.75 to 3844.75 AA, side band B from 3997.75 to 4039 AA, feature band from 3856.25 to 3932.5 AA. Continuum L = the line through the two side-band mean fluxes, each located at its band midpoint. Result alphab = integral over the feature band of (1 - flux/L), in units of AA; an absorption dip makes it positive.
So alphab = 3.7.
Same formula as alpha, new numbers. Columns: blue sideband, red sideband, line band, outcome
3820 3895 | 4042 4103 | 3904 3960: 3.52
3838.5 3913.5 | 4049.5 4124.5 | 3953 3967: 2.60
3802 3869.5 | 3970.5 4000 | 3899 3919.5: -2.77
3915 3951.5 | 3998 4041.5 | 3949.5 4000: 4.82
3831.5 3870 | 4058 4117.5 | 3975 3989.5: -1.45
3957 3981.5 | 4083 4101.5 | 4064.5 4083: -1.81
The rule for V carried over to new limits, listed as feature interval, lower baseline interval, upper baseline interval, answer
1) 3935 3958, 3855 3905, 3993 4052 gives 5.1 AA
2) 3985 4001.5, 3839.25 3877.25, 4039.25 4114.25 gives -3.1 AA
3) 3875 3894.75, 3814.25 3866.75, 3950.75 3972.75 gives -2.6 AA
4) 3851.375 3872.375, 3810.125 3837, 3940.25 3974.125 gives -1.9 AA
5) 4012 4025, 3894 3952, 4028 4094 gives -2.9 AA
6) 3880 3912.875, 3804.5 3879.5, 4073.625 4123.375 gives -3.3 AA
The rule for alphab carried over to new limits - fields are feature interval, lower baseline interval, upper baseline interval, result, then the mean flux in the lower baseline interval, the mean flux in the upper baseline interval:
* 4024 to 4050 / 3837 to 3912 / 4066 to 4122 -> -4.06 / 2.5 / 4.61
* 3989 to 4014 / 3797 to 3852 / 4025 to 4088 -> -3.22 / 2.12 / 4.62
